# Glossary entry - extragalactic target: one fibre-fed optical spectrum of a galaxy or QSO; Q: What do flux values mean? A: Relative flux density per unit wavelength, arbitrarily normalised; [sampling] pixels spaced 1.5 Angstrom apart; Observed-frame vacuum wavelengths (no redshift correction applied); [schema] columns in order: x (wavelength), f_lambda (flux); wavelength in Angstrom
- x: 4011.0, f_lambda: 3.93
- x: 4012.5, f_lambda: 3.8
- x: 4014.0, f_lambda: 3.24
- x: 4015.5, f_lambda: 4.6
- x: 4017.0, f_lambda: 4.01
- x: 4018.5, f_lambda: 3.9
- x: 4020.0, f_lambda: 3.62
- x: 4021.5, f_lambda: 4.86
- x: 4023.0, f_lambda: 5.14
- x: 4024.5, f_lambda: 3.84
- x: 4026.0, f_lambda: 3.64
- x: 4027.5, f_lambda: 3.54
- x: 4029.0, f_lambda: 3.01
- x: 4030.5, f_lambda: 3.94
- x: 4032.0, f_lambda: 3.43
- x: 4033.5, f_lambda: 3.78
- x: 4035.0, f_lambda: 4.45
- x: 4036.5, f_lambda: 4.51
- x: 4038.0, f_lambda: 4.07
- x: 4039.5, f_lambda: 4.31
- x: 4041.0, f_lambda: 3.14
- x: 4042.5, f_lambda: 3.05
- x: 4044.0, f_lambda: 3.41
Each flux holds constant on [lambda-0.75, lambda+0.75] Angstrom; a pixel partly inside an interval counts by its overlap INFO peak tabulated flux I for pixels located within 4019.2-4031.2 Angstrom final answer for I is 5.14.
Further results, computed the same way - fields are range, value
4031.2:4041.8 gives 4.51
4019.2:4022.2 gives 4.86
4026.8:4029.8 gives 3.54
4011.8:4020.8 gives 4.6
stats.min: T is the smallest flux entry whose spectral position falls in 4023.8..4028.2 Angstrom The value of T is 3.54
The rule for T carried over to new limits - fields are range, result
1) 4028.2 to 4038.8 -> 3.01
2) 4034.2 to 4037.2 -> 4.45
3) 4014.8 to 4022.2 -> 3.62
